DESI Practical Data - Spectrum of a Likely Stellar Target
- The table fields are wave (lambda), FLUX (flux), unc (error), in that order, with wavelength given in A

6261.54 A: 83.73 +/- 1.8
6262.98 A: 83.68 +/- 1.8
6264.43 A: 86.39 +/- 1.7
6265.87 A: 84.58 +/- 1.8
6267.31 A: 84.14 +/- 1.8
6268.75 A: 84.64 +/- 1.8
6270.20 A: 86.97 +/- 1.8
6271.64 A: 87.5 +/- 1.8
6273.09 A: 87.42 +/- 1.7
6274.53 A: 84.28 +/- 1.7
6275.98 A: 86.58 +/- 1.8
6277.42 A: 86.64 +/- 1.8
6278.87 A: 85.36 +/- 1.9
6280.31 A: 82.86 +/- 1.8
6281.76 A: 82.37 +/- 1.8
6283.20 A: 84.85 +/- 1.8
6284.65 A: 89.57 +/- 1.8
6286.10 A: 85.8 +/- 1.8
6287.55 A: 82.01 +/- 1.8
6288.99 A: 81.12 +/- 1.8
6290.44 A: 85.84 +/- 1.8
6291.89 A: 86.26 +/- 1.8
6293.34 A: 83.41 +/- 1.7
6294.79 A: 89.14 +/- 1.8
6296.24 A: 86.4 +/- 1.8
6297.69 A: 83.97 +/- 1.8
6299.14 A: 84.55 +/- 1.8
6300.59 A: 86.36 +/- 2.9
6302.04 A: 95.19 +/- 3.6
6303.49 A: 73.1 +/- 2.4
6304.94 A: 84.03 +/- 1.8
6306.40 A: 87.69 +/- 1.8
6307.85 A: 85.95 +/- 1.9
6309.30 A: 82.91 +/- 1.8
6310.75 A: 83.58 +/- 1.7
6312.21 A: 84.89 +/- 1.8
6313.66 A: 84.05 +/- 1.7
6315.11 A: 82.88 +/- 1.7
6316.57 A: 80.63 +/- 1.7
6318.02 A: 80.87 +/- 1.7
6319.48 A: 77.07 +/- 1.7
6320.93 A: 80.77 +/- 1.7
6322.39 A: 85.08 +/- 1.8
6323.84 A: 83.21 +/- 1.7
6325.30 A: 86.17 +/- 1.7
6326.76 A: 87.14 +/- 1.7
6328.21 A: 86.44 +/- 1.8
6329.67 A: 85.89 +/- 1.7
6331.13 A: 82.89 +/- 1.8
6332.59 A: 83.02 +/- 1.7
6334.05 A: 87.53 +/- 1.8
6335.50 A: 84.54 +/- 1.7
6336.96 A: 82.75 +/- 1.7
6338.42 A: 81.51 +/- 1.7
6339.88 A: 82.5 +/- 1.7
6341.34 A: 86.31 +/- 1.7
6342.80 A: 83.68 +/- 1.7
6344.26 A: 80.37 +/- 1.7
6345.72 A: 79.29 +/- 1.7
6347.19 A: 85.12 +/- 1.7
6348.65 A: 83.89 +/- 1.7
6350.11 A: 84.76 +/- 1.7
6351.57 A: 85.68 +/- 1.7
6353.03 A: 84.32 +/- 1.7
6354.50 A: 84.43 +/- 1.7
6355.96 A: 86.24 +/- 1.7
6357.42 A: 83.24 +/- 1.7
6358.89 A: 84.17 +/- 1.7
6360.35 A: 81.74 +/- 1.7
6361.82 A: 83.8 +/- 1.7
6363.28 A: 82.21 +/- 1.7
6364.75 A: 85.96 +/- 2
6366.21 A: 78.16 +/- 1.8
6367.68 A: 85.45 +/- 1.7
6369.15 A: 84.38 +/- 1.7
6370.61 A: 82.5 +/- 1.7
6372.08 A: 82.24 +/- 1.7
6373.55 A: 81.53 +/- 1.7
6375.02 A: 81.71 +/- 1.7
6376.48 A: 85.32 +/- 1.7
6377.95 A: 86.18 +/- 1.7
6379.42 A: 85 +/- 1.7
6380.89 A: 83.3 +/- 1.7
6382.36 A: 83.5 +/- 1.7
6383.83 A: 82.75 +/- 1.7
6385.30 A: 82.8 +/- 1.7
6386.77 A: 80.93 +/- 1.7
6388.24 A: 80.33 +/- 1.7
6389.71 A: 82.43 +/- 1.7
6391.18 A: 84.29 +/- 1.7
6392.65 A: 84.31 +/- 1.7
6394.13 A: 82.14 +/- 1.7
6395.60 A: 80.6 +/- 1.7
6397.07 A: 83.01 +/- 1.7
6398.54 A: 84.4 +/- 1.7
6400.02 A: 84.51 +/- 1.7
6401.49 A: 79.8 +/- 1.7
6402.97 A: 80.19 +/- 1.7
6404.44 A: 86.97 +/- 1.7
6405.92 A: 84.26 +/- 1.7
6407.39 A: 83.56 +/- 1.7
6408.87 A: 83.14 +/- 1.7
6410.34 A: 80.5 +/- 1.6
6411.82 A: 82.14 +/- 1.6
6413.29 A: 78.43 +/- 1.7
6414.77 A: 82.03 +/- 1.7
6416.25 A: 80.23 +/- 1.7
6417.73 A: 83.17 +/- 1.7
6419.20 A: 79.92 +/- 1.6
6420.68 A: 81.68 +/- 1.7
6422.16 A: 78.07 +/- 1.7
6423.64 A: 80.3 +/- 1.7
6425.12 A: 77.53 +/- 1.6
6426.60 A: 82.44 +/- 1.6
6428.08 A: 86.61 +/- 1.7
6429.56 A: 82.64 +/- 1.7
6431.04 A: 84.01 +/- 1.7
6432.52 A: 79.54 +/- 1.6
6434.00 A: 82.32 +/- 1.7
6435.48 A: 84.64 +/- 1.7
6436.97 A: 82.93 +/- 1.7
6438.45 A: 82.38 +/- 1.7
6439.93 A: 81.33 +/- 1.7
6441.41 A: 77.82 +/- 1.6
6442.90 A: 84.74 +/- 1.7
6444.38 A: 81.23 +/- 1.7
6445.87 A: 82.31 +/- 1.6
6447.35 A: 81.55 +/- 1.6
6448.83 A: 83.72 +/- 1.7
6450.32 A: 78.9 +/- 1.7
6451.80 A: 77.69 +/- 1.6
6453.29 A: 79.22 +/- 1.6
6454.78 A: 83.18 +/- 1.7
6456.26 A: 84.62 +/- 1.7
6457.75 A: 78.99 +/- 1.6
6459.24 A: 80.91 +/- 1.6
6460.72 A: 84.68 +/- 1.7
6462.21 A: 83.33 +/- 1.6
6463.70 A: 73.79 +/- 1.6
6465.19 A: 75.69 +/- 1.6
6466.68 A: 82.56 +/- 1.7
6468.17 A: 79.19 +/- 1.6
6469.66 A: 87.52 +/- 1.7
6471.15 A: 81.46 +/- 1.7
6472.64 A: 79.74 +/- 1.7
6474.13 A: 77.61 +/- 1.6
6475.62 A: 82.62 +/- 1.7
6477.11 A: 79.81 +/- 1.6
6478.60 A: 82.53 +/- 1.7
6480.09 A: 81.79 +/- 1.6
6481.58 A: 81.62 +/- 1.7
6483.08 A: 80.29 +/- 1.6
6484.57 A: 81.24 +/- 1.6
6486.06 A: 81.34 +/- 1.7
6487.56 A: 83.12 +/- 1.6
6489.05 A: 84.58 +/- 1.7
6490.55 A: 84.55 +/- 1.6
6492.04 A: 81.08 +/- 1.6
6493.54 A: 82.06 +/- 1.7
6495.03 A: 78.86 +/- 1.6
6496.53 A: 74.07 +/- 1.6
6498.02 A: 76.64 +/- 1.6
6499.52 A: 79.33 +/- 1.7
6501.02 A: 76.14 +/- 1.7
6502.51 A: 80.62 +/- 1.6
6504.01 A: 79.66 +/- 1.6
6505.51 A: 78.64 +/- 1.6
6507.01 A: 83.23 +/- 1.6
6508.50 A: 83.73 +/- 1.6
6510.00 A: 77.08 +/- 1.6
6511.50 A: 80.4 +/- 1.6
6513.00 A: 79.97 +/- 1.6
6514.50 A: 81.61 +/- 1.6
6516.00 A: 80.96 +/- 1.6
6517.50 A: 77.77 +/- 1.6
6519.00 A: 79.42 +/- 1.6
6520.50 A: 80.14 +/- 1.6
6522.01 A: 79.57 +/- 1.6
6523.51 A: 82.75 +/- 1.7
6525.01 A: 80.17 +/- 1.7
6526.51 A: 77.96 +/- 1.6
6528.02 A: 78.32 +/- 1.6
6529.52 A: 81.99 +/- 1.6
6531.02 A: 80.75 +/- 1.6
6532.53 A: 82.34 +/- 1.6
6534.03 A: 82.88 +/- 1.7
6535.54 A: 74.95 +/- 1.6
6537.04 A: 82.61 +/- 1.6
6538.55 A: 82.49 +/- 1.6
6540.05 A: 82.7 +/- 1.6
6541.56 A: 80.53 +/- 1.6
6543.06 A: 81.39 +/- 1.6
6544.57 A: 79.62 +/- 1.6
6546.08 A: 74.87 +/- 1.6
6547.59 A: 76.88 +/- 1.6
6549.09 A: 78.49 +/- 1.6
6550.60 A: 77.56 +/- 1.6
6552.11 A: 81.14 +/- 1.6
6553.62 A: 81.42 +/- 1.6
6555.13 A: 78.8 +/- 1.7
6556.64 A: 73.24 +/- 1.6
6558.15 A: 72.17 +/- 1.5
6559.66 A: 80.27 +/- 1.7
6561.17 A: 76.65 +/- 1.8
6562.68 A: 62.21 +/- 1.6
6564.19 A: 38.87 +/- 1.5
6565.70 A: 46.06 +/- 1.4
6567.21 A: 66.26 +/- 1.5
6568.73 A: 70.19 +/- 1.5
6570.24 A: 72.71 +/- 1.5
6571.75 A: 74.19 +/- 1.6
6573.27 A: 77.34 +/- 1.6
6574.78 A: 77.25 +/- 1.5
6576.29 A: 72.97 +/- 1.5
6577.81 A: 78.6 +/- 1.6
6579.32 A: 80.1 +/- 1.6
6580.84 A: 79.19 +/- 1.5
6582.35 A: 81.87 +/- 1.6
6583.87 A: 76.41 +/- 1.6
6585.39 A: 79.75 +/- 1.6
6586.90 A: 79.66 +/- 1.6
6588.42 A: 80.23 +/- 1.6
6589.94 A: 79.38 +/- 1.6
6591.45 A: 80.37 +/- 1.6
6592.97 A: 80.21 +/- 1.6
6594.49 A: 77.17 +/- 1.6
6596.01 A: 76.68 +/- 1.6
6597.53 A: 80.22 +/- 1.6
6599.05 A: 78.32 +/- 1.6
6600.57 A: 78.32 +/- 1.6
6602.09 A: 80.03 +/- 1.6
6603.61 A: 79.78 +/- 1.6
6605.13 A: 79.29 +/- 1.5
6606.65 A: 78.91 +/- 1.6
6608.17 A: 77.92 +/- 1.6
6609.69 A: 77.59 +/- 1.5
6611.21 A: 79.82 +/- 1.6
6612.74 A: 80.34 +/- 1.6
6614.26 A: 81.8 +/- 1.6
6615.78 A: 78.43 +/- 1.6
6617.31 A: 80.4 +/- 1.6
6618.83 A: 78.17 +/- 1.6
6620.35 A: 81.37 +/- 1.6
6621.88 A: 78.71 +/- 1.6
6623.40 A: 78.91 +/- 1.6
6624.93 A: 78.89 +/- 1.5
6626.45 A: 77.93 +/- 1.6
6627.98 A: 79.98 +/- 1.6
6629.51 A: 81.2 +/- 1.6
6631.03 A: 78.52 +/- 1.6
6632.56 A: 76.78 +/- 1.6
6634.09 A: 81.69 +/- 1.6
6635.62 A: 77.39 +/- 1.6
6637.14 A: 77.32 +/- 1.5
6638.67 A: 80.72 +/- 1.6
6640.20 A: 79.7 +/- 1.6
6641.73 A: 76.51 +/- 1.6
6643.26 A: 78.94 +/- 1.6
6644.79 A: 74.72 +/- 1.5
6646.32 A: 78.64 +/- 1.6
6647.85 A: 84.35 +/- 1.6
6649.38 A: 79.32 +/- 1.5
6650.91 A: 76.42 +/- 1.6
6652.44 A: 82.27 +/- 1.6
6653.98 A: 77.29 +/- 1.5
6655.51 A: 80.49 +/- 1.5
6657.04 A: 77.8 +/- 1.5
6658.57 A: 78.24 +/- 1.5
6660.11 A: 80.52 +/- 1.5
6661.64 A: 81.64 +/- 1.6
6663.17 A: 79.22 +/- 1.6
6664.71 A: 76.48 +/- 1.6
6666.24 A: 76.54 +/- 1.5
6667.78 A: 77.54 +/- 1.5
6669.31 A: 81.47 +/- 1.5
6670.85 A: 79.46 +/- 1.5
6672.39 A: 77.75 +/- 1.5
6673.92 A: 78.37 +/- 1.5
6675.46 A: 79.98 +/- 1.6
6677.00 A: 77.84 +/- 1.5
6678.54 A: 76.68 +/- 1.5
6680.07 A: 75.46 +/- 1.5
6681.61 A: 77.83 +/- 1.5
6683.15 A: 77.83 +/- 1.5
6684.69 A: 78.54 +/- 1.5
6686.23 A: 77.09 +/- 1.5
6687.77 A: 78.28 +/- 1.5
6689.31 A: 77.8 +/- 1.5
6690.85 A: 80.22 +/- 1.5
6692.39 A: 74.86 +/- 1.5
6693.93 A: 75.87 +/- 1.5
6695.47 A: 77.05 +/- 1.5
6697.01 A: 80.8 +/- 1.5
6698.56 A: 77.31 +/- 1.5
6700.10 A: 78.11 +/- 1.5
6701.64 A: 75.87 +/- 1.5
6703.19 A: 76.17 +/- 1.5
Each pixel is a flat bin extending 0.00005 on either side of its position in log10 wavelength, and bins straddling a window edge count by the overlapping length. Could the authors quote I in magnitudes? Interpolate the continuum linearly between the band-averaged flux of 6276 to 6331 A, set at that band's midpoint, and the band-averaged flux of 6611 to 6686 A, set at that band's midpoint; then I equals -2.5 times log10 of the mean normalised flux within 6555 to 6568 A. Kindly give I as 0.222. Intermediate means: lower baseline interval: 84.5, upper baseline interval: 78.9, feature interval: 65.4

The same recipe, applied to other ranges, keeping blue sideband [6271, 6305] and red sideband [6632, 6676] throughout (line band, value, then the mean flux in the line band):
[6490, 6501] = 0.033 mag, 79.2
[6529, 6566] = 0.066 mag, 76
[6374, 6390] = 0.006 mag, 83.1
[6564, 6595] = 0.081 mag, 74.4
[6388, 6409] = 0.004 mag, 83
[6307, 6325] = 0.025 mag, 82.8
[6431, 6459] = 0.013 mag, 81.6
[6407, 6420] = 0.022 mag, 81.4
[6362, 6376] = 0.013 mag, 82.8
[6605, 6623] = 0.002 mag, 79.4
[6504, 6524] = 0.013 mag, 80.3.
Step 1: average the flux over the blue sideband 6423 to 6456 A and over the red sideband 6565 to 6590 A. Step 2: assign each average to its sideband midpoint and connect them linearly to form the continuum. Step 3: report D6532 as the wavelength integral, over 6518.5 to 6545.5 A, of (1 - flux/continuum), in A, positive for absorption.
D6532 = -1.2 A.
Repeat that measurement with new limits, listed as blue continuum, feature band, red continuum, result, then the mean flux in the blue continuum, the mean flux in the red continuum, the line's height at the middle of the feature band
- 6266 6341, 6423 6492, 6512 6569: -1.9 A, 84.5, 76.5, 79.3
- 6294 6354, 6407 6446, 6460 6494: 0.3 A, 84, 81.4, 82.3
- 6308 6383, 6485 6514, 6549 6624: -0.5 A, 83.6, 76.3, 78.9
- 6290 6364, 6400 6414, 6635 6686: 0.1 A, 84.1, 78.6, 82.7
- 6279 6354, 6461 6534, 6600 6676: 0.7 A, 84.1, 79.1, 81.3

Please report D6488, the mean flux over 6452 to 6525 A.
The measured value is 80.6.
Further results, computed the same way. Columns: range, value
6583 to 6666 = 79.1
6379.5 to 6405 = 82.8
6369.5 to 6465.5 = 82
